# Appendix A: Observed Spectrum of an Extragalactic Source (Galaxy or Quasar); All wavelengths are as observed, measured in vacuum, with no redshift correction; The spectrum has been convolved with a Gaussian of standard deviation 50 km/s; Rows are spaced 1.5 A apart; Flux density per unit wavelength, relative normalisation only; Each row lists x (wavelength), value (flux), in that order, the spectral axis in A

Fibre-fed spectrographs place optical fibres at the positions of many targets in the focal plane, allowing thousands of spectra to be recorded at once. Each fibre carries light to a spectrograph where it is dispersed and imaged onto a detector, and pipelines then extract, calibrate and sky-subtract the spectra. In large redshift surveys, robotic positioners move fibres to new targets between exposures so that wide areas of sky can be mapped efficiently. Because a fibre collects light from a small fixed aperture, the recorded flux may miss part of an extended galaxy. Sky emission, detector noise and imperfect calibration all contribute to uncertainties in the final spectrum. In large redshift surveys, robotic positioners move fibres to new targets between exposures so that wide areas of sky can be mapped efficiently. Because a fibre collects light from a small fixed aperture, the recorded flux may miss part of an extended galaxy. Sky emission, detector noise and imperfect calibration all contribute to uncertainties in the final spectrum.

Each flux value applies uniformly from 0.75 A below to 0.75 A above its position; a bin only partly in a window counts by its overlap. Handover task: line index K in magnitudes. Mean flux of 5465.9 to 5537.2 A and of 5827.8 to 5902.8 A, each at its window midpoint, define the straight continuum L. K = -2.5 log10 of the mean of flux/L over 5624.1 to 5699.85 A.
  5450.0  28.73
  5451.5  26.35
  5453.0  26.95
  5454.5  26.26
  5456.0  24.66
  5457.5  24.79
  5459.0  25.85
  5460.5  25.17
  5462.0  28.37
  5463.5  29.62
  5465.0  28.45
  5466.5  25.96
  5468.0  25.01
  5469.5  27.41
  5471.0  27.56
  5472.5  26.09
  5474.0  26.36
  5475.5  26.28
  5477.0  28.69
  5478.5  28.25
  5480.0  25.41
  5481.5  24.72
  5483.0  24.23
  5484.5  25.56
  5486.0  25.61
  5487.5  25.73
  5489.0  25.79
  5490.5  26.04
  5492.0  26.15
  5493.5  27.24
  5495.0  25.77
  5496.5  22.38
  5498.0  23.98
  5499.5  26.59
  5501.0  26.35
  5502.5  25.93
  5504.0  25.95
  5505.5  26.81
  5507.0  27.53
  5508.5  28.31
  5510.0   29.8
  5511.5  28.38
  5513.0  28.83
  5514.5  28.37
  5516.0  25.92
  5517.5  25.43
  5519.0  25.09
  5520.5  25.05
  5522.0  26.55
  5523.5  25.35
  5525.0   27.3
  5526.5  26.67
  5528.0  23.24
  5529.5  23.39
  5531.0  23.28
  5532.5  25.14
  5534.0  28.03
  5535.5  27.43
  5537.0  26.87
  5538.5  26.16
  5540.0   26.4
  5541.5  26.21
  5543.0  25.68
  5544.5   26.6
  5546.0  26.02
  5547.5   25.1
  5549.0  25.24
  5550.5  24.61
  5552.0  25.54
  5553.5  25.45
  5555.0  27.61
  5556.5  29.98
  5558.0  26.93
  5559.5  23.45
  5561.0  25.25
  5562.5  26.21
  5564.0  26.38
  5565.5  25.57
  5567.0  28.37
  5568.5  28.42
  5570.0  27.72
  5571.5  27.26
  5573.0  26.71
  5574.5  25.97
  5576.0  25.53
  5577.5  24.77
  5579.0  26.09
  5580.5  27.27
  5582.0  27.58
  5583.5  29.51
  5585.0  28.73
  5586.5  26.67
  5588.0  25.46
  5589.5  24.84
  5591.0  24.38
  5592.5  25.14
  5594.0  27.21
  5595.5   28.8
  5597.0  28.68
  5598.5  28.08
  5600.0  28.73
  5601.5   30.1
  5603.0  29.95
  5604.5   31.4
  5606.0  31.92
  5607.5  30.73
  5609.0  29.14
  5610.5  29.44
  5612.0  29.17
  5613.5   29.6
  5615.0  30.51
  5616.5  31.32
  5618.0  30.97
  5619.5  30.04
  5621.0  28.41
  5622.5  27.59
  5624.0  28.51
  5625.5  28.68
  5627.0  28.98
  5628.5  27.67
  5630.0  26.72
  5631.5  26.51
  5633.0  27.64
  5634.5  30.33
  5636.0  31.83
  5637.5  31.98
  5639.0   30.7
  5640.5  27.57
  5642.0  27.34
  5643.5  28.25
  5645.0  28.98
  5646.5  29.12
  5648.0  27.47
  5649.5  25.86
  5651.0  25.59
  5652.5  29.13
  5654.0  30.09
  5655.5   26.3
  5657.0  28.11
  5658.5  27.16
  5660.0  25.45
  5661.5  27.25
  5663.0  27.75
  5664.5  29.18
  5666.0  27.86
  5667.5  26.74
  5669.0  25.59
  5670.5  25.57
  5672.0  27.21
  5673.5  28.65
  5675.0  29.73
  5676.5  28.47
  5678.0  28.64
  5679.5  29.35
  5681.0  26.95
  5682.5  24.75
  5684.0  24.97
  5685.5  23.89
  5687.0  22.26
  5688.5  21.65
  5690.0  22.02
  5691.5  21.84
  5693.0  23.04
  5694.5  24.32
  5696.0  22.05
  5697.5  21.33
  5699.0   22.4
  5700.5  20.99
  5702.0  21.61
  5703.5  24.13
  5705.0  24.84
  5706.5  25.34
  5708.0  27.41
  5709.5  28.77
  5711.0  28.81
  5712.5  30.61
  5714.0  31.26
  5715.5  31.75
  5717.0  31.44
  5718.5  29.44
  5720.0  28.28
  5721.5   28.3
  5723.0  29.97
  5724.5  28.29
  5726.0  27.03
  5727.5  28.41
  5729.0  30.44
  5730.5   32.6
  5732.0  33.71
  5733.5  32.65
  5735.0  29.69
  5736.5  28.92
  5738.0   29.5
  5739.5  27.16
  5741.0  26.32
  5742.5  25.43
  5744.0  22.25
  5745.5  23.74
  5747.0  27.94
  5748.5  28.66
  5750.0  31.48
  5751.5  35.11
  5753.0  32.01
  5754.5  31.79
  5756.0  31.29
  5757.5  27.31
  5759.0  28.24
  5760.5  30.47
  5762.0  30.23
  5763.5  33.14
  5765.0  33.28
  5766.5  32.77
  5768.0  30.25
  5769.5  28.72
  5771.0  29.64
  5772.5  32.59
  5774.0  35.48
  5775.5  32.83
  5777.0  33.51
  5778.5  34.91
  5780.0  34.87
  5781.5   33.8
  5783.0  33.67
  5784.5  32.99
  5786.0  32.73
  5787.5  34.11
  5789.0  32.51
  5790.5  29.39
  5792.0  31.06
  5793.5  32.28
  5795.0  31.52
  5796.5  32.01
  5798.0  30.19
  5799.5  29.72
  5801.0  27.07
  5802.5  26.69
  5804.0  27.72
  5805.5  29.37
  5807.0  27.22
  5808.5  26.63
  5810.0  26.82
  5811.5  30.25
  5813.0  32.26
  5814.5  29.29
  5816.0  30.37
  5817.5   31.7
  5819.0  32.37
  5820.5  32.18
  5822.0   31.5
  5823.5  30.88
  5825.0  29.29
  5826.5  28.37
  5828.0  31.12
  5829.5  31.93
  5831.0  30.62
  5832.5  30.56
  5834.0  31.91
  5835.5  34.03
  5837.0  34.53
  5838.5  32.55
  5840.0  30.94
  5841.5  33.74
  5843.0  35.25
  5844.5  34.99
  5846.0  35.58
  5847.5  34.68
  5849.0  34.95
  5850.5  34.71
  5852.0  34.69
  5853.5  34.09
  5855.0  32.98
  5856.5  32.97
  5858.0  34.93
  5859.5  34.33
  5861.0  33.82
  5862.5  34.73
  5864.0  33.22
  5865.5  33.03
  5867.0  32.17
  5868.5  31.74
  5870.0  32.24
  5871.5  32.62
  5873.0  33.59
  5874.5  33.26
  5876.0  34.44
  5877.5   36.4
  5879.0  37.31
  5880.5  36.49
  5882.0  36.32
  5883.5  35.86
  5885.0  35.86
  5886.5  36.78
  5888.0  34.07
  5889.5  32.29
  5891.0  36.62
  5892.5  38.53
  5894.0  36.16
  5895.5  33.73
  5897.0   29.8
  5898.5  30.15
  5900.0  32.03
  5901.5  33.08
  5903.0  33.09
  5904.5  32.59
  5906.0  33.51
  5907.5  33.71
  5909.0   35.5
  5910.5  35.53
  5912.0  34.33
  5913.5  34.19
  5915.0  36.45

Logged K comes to 0.10 mag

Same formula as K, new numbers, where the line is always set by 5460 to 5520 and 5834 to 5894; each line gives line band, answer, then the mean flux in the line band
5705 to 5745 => 0.09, 28.9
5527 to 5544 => 0.08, 25.7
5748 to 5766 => 0.03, 31.1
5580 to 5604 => 0.04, 27.6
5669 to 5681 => 0.09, 28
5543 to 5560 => 0.07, 26.1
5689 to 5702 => 0.36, 22.2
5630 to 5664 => 0.06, 28.2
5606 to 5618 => -0.04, 30.2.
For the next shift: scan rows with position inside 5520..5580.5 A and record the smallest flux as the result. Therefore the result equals 23.24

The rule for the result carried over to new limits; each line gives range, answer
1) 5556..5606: 23.45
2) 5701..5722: 21.61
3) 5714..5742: 26.32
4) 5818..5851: 28.37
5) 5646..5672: 25.45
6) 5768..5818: 26.63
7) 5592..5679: 25.14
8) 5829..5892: 30.56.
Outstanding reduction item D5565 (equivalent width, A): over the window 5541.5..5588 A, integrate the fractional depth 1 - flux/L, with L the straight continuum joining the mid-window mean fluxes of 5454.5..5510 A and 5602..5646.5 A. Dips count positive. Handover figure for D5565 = 2.6 A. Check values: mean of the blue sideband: 26.3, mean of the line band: 26.5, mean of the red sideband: 29.4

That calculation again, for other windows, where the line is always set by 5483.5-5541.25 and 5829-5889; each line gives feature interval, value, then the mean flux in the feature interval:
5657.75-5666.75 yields 0.6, 27.4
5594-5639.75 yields -1.5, 29.4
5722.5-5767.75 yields 2.5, 29.7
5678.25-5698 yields 4.1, 23.9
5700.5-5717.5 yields 1.7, 27.5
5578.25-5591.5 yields 0.5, 26.8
